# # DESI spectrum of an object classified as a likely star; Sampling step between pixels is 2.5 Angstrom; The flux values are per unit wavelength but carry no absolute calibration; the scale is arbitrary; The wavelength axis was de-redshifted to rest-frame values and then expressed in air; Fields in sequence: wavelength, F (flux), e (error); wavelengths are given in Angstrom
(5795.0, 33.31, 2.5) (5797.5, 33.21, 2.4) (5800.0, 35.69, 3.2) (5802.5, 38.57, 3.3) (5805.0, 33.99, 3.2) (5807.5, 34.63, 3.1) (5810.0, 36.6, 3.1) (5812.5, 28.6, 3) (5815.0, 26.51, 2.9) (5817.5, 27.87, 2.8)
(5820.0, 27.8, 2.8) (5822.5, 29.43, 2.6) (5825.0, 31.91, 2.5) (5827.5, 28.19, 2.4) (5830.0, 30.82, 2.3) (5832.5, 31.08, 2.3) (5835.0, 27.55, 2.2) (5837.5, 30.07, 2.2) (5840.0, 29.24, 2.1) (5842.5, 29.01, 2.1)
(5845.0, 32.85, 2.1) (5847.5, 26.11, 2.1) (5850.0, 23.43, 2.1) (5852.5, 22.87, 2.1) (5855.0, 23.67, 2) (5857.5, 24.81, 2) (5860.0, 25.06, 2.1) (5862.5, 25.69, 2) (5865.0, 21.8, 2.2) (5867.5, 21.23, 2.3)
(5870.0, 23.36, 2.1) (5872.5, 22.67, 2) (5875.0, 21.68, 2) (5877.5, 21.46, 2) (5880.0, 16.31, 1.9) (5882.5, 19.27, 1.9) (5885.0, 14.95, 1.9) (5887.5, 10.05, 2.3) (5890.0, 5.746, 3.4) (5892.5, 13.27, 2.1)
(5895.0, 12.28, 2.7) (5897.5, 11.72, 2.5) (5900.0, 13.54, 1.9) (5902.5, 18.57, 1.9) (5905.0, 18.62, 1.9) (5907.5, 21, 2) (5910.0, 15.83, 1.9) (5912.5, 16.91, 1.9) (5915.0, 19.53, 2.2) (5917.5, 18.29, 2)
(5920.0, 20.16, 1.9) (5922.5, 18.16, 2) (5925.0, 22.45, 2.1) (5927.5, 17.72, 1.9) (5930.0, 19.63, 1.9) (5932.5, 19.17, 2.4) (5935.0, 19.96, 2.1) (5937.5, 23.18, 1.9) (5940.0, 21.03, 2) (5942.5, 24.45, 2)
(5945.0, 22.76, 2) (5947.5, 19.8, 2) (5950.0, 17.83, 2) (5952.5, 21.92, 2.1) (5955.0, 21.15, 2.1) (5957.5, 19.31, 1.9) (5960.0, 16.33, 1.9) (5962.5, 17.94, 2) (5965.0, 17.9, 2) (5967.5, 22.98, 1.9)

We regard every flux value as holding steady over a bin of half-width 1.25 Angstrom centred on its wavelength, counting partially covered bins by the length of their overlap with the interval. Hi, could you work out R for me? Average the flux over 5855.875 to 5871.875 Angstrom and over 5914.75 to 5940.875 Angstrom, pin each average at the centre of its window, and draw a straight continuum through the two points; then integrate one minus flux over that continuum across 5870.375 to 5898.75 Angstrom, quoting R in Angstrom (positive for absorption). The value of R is 8.69 Angstrom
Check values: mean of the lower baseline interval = 23.6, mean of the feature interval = 15.6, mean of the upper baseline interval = 19.9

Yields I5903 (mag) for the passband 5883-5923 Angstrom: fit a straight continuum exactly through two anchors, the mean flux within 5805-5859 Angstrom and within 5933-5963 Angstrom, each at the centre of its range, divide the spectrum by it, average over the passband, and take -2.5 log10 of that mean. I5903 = 0.450 mag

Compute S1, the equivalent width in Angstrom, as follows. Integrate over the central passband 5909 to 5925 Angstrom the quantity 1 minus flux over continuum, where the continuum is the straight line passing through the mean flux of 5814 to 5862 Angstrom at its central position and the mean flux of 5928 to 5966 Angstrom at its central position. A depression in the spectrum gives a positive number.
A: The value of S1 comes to 2.7 Angstrom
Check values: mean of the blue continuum 27.8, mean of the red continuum 20.1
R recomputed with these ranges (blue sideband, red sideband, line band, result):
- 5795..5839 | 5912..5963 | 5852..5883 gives 5.0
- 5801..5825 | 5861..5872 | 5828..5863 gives -1.2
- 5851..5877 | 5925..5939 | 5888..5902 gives 6.5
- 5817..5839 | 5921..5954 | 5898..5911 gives 3.4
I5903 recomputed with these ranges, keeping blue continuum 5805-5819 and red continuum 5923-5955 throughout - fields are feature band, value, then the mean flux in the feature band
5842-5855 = 0.07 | 26.4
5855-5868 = 0.14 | 23.9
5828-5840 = -0.02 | 29.7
